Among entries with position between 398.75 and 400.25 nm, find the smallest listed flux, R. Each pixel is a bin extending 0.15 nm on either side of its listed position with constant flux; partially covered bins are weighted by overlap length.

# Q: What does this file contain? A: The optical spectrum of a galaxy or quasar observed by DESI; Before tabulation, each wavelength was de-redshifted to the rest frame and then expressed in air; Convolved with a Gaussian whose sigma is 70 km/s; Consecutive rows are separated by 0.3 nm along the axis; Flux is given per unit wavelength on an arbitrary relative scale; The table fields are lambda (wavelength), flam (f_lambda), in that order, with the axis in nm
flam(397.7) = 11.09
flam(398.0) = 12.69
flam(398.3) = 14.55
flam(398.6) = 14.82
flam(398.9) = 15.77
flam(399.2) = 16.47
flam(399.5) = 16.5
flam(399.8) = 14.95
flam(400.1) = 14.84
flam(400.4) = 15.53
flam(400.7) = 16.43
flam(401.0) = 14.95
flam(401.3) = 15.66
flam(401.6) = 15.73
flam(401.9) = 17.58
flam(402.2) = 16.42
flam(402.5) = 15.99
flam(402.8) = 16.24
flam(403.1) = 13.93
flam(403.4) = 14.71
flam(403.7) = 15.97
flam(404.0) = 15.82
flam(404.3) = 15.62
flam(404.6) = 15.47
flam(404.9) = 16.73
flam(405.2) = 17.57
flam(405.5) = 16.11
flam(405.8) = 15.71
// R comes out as 14.84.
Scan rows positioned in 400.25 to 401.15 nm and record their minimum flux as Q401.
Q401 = 14.95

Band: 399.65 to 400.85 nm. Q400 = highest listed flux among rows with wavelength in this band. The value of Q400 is 16.43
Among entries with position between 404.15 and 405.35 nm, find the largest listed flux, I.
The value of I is 17.57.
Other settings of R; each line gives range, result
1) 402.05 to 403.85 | 13.93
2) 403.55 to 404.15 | 15.82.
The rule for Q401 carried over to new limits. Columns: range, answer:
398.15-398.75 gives 14.55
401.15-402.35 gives 15.66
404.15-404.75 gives 15.47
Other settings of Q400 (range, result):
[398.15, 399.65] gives 16.5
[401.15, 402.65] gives 17.58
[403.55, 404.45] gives 15.97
